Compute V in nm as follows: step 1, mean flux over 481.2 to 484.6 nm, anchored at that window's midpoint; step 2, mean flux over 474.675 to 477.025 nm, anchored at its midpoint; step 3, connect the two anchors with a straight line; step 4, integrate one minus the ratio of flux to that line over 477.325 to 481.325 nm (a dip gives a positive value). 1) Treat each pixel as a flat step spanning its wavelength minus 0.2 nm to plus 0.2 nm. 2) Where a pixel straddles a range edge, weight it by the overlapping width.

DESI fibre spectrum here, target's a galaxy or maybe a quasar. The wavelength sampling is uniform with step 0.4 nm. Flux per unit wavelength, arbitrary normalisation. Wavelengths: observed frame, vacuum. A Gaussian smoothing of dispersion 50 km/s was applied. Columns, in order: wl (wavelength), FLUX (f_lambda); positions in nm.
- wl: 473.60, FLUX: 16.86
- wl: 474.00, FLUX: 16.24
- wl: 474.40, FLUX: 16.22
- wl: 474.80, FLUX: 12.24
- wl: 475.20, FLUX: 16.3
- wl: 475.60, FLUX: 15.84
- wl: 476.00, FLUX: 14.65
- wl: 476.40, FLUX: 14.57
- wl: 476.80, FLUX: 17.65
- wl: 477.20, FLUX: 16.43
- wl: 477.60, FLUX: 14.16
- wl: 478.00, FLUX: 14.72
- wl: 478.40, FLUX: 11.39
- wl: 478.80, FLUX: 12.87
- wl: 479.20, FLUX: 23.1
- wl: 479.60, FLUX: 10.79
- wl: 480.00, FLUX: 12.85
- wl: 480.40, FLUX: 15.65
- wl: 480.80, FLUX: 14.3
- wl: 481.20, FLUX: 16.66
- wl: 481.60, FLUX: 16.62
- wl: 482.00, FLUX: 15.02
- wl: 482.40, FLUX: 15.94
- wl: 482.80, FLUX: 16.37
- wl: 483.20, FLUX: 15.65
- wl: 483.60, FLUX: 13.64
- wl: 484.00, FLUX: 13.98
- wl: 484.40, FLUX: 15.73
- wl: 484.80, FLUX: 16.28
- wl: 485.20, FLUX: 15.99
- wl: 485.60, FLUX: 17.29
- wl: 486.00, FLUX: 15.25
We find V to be 0.191 nm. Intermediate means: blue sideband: 15.3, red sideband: 15.4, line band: 14.6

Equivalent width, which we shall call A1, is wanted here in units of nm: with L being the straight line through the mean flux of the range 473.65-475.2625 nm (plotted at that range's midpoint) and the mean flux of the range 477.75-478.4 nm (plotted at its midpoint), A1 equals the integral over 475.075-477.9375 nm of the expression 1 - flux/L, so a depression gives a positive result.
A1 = -0.25 nm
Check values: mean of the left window 15.3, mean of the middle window 15.6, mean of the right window 13.7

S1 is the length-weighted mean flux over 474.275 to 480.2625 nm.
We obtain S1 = 14.9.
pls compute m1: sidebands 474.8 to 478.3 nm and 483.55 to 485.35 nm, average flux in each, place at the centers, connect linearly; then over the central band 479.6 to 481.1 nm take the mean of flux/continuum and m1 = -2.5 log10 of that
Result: 0.094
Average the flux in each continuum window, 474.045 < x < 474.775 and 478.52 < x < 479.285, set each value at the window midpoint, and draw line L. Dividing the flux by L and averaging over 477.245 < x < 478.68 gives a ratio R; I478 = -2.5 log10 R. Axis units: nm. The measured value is 0.18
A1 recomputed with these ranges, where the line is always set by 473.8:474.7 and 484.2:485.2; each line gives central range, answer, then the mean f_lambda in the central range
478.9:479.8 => -0.03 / 16.5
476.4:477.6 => -0.02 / 16.1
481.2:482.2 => 0.00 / 16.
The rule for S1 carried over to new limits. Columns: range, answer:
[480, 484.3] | 15.3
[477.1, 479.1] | 14.2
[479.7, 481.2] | 14.4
